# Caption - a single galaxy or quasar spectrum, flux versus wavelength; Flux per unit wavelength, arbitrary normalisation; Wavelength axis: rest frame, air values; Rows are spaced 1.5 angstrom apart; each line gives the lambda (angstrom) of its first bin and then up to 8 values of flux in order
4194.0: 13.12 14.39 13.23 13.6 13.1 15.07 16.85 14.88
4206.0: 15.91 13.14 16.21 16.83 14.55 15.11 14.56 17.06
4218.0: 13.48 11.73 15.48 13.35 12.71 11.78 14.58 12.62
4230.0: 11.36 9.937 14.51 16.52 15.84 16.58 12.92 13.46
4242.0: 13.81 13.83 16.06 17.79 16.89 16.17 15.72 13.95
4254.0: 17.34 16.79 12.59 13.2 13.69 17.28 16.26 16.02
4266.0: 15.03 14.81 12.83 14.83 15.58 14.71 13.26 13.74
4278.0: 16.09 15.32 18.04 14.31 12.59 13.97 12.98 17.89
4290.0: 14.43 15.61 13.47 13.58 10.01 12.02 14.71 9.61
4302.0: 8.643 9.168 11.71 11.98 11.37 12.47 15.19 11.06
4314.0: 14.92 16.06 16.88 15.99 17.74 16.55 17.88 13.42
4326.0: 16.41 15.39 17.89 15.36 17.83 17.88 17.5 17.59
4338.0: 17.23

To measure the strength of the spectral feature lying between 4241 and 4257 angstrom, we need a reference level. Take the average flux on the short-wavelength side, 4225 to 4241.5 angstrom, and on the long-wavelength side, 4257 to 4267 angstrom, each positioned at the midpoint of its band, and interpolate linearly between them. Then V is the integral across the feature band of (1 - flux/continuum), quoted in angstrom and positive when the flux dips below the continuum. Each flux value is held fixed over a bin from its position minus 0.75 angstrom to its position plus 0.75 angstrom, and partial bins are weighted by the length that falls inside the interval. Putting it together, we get -1.36 angstrom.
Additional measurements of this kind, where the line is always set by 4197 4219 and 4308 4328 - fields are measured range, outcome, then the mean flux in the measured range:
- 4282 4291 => 0.4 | 14.4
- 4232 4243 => 0.2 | 14.7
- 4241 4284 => -0.2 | 15.2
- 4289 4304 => 2.9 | 12.3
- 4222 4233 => 1.9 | 12.5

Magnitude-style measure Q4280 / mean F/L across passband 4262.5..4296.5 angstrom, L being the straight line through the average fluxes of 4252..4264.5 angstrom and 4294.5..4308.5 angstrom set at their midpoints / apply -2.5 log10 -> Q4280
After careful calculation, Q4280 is -0.11 mag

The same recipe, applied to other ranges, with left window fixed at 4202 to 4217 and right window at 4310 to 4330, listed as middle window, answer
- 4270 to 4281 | 0.04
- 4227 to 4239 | 0.12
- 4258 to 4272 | 0.05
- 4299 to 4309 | 0.41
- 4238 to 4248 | 0.05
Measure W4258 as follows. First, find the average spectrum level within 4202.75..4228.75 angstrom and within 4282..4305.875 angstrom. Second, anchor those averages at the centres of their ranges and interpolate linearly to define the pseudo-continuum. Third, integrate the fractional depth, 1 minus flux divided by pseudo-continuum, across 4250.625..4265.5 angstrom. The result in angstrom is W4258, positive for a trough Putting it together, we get -1.9 angstrom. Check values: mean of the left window 14.5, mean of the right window 12.8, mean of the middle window 15.3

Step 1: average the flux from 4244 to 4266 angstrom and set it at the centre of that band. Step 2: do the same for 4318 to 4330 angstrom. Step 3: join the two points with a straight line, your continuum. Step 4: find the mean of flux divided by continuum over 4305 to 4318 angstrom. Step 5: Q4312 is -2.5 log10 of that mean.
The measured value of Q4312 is 0.189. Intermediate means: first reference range 15.7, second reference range 16.4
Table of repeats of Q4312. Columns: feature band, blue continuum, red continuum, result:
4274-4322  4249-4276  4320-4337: 0.16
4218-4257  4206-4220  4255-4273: 0.03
